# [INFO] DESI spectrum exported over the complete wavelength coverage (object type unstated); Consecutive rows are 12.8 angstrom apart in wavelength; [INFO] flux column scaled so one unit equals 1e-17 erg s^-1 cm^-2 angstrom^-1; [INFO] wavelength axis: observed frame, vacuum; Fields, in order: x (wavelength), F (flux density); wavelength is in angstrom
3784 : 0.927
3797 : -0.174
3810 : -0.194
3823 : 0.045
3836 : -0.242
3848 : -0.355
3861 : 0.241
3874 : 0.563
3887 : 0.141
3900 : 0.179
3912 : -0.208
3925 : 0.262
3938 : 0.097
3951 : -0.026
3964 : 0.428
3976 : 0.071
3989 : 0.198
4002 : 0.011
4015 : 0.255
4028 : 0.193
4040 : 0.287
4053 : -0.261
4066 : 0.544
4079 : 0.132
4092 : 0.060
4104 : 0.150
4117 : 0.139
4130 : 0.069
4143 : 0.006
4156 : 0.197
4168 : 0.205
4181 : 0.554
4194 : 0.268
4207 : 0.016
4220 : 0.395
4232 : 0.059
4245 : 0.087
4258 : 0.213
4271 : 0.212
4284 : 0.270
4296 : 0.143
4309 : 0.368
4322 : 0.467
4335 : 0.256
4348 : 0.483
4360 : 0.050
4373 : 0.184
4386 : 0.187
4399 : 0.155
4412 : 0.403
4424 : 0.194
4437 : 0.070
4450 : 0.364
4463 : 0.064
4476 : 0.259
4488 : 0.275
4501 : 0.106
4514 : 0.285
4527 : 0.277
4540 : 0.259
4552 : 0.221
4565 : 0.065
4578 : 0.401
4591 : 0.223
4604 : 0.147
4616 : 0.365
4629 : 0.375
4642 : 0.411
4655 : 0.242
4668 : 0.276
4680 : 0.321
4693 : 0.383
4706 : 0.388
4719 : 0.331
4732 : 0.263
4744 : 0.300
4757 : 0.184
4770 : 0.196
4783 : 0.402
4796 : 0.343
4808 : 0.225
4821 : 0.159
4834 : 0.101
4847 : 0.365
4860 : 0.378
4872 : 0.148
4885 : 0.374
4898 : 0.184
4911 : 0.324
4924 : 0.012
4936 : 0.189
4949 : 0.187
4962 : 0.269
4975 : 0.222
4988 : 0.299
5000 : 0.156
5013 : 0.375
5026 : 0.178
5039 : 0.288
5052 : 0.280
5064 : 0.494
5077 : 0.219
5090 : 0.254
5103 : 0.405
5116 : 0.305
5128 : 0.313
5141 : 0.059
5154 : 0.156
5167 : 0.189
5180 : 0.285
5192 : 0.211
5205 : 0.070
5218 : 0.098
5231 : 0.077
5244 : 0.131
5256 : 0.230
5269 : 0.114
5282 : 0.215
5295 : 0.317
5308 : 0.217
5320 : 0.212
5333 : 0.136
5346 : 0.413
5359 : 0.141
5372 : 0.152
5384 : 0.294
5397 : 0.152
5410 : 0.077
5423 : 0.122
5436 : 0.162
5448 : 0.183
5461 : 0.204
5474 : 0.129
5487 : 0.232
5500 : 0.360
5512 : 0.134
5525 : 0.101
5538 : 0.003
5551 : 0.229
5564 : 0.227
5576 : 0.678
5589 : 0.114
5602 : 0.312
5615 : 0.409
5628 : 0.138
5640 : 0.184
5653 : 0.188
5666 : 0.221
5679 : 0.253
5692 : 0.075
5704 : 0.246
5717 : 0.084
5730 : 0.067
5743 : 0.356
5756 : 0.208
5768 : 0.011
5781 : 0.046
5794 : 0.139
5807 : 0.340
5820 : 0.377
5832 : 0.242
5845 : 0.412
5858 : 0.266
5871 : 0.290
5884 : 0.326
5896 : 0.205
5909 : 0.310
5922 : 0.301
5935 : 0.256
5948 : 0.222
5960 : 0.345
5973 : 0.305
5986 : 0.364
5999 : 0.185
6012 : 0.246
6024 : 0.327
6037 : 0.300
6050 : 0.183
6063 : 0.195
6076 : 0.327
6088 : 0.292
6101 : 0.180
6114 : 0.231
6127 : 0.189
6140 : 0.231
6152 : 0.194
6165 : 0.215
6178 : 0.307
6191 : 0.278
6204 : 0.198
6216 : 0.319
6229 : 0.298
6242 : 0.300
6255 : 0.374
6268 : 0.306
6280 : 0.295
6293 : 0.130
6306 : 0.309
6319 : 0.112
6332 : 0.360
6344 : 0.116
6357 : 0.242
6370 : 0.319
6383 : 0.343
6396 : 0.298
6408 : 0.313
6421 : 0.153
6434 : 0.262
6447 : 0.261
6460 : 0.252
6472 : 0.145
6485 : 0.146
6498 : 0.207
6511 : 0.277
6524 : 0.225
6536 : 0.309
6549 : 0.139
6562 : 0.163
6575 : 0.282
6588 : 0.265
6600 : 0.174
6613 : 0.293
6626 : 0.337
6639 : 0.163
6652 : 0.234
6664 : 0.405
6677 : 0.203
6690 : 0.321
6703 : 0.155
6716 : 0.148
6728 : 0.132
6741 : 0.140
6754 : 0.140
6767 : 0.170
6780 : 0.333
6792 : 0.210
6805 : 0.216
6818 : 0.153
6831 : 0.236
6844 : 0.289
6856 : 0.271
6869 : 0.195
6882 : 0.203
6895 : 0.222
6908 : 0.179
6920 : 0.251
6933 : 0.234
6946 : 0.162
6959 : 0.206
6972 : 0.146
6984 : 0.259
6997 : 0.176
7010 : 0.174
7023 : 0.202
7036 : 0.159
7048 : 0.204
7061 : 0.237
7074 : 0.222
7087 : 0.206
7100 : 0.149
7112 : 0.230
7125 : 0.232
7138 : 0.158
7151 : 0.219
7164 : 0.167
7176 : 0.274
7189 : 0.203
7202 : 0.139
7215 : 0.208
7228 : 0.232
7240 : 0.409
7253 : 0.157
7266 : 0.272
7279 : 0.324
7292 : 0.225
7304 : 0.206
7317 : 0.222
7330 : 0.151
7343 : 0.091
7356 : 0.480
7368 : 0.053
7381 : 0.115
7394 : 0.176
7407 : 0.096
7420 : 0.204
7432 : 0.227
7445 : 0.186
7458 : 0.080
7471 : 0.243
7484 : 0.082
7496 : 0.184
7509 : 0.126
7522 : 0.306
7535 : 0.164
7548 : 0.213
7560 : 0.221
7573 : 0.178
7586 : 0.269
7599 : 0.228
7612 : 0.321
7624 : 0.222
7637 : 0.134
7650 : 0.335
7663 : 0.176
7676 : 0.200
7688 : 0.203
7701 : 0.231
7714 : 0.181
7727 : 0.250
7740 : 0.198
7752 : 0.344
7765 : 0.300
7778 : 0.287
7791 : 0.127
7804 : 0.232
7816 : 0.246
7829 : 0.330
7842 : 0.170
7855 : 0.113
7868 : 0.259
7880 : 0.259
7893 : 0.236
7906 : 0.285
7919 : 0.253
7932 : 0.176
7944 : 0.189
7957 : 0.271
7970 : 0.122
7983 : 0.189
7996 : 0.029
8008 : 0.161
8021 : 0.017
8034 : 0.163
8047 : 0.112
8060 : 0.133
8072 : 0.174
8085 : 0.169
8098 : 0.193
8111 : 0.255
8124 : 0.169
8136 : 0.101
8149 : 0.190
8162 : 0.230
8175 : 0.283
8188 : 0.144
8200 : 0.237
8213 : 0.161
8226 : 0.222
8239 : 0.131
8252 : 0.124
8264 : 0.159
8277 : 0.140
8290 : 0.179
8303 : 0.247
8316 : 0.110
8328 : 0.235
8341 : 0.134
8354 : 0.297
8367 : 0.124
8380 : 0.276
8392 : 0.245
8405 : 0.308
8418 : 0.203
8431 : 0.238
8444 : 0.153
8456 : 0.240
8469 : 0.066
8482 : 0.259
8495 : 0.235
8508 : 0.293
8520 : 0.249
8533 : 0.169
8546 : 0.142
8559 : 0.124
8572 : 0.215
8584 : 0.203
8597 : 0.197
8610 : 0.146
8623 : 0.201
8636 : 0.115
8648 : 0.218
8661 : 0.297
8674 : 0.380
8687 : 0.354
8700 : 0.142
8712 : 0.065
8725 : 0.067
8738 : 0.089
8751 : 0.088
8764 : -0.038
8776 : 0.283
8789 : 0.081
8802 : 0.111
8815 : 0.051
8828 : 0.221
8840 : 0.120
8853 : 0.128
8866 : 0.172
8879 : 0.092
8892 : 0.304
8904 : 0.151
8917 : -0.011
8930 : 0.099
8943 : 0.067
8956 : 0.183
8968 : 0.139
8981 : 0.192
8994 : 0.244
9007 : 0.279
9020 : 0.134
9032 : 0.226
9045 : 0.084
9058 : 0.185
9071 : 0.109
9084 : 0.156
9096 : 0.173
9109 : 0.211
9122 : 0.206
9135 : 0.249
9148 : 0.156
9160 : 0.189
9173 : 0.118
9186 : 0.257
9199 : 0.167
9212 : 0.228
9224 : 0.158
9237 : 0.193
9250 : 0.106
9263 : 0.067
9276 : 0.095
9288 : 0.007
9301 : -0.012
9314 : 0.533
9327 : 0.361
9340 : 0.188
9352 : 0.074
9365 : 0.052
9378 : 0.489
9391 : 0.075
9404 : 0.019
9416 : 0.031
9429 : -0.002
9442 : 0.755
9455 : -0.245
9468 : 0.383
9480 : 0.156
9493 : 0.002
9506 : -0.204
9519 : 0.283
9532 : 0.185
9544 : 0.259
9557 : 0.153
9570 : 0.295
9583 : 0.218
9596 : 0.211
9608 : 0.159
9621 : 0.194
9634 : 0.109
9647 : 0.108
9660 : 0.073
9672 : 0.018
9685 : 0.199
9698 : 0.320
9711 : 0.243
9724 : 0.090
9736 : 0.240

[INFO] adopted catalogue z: 0.12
